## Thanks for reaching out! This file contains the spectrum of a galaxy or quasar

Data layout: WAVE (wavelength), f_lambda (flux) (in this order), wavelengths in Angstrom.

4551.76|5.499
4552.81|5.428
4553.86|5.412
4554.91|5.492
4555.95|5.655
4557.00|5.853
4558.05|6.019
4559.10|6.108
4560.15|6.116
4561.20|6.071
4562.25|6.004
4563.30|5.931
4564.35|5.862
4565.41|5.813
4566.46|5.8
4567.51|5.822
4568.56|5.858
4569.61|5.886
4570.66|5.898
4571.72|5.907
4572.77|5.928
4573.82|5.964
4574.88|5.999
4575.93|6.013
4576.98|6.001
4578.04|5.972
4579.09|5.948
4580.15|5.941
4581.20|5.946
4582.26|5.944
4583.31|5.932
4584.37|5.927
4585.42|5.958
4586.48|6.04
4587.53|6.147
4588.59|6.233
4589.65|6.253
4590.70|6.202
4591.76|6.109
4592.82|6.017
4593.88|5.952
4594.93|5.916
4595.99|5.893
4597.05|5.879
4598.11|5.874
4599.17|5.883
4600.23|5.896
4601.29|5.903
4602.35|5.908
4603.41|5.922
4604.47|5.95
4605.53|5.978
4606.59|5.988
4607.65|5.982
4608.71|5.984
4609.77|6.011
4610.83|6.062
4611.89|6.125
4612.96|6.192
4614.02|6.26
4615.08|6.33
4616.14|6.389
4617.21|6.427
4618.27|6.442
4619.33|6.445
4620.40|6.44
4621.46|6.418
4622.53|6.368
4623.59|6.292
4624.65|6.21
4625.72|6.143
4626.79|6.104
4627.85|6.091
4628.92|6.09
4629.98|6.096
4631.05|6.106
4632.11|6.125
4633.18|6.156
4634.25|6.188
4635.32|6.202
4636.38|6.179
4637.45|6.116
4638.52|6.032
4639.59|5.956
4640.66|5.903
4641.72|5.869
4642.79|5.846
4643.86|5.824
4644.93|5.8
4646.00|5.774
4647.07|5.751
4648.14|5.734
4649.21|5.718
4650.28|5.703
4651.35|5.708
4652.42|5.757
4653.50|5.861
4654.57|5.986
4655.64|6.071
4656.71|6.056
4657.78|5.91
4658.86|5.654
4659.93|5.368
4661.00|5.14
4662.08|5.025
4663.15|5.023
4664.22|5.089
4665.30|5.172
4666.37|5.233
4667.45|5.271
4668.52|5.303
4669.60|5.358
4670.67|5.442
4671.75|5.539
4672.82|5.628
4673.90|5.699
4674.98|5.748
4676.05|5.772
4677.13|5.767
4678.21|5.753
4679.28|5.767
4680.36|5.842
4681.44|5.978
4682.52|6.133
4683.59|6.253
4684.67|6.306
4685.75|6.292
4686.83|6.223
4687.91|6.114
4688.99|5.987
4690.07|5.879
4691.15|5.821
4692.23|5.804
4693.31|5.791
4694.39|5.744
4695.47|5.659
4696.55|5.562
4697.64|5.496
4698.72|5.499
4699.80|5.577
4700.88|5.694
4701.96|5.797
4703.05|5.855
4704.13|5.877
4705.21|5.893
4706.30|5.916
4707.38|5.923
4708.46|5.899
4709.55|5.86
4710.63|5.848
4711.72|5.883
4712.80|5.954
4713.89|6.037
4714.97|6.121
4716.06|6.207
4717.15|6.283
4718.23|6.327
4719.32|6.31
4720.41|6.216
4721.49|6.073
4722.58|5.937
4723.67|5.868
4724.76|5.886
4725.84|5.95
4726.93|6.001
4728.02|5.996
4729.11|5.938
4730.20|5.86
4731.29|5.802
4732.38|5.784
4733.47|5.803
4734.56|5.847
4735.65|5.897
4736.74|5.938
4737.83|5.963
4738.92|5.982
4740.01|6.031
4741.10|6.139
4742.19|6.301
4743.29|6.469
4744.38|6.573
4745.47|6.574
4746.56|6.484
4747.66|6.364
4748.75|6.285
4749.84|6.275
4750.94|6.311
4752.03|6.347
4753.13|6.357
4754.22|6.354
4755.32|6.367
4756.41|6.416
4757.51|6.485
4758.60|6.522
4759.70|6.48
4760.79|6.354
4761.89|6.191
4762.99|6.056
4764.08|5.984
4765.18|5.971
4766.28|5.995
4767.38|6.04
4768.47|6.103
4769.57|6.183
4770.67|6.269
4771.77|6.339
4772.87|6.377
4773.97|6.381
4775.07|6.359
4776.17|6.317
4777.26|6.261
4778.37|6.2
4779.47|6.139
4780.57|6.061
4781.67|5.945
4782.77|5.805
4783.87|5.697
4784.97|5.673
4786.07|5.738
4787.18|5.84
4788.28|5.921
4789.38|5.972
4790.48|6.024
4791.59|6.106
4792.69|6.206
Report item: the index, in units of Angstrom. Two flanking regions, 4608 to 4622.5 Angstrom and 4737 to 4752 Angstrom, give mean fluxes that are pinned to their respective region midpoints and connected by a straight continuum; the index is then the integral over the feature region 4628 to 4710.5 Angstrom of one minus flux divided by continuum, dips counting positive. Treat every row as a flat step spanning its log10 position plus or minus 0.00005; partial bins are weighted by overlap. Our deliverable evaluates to 6.4 Angstrom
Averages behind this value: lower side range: 6.27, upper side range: 6.29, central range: 5.79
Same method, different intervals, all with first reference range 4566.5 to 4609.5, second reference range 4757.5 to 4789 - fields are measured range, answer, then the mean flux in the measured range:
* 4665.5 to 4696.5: 1.4 Angstrom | 5.78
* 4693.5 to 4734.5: 1.2 Angstrom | 5.9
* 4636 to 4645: 0.1 Angstrom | 5.95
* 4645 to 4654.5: 0.4 Angstrom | 5.76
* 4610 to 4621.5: -0.6 Angstrom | 6.31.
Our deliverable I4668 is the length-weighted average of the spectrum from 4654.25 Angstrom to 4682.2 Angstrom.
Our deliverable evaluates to 5.56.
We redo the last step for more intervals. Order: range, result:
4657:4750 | 5.87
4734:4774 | 6.24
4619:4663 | 5.94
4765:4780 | 6.21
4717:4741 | 5.99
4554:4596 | 5.96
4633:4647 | 5.98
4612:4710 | 5.87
